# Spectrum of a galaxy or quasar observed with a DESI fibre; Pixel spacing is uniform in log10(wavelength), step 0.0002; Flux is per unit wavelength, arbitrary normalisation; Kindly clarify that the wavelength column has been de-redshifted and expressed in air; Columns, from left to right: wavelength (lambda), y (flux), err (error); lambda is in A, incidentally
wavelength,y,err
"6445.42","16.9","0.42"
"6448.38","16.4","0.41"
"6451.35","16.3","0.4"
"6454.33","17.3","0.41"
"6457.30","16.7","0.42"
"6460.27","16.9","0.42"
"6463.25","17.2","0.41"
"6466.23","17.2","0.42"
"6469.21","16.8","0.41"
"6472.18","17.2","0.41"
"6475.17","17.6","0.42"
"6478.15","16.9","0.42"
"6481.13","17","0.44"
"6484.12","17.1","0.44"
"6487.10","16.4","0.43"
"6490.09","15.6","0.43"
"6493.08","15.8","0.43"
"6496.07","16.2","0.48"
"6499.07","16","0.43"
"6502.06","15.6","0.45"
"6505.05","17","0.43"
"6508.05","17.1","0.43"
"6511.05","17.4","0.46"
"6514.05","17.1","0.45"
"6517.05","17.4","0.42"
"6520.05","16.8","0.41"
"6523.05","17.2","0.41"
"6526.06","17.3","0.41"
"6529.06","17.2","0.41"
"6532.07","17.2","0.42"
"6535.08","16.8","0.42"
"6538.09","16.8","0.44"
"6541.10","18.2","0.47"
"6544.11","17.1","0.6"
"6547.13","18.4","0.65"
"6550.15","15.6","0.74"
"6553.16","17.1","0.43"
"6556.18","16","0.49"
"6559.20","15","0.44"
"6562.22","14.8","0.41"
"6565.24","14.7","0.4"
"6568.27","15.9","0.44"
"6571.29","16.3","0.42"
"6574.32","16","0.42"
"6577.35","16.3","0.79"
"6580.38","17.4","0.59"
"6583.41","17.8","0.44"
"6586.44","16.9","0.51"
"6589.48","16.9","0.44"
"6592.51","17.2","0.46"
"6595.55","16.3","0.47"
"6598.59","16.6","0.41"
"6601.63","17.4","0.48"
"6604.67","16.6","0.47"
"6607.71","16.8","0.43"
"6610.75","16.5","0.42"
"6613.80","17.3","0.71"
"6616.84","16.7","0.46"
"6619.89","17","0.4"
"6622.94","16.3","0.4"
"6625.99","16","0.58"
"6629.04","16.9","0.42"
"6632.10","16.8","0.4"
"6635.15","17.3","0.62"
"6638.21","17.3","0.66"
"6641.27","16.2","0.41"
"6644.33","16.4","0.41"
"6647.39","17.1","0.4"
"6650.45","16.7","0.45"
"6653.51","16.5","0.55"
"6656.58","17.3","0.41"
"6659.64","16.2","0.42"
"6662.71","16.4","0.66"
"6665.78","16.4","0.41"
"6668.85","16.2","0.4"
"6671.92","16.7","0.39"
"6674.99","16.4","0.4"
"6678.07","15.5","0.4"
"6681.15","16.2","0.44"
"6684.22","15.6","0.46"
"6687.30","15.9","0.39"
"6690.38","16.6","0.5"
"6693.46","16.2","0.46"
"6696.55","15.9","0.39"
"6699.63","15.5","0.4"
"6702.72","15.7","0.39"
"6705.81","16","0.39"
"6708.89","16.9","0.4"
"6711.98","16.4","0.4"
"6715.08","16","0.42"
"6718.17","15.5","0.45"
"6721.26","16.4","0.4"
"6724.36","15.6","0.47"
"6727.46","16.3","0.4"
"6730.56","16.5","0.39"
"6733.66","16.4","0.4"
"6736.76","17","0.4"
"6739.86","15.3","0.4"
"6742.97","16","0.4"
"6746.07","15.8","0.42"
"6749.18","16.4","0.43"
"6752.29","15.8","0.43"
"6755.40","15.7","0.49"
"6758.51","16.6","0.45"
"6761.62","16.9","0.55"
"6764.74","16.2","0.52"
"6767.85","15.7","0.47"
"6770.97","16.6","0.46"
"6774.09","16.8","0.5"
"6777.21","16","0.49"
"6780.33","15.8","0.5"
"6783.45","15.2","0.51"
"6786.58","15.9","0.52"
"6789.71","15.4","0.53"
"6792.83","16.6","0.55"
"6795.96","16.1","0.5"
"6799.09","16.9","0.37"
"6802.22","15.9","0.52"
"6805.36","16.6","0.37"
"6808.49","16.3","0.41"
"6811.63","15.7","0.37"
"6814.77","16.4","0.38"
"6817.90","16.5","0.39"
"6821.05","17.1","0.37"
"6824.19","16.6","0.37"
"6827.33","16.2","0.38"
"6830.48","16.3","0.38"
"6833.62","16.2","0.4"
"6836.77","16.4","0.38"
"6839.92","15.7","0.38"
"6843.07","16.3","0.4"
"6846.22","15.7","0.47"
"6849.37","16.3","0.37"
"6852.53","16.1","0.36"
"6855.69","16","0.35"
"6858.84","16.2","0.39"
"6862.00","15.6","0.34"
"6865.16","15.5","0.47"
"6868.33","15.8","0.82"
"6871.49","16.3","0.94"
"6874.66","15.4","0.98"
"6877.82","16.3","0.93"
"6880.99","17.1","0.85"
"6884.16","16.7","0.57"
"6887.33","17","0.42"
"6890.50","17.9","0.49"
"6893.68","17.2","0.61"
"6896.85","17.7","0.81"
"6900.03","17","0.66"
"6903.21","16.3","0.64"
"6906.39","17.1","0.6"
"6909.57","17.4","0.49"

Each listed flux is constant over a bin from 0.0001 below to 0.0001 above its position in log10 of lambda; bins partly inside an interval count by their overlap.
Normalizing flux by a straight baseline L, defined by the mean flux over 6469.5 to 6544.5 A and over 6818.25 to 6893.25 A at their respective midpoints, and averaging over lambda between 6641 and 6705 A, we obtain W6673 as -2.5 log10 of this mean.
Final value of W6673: 0.023 mag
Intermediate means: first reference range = 16.9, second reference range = 16.3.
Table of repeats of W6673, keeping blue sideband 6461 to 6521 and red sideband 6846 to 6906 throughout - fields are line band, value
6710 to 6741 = 0.028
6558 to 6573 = 0.092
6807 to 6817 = 0.023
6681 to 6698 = 0.037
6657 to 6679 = 0.019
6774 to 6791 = 0.051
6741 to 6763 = 0.027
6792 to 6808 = 0.008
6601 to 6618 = -0.013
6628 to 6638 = -0.025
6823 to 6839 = 0.012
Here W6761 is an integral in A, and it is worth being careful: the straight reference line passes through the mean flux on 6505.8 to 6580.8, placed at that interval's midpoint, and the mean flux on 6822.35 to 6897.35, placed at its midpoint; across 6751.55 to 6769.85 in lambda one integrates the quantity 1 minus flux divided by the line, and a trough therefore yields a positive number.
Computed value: 0.3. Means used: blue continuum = 16.7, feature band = 16.2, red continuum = 16.3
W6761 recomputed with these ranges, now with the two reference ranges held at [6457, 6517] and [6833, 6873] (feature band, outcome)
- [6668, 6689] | 0.4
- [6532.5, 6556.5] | -0.6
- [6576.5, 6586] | -0.4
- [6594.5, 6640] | -0.8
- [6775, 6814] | 0.2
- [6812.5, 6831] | -0.5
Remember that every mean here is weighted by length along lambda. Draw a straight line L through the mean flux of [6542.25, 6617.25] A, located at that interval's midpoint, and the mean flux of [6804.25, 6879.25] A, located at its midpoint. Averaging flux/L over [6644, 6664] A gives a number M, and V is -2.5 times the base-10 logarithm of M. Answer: -0.02 mag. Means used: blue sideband 16.6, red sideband 16.1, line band 16.7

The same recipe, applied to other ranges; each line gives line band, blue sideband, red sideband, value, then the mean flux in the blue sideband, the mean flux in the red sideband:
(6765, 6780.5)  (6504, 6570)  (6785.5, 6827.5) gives 0.009 mag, 16.7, 16.3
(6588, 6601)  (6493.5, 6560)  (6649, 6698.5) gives -0.013 mag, 16.8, 16.3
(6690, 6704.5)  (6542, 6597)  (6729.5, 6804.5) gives 0.022 mag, 16.4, 16.1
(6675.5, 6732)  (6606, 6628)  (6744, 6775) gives 0.024 mag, 16.7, 16.2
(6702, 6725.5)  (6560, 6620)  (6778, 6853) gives 0.017 mag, 16.5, 16.2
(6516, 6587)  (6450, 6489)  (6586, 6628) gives 0.011 mag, 17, 16.7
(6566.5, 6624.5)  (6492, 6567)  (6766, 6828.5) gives -0.014 mag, 16.6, 16.2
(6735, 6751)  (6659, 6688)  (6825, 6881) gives 0.001 mag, 16.2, 16.1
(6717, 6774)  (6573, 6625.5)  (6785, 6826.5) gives 0.019 mag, 16.8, 16.3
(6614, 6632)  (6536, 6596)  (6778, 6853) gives -0.013 mag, 16.5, 16.2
